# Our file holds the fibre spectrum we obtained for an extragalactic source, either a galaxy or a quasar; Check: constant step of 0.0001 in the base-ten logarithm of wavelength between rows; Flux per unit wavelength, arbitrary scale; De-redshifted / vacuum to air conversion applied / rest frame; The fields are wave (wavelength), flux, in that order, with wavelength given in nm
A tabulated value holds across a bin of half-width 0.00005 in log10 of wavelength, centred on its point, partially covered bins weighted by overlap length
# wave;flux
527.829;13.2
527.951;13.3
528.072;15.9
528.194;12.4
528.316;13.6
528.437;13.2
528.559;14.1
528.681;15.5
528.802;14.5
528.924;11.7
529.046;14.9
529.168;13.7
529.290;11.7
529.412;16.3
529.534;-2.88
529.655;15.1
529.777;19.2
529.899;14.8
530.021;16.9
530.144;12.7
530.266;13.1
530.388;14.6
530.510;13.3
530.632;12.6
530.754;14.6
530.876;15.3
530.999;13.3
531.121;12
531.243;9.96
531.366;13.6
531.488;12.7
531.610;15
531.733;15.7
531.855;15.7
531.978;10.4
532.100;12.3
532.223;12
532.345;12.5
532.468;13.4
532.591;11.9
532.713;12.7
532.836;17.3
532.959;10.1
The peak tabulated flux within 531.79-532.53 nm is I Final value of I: 15.7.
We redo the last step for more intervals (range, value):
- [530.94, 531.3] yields 13.3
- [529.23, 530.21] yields 19.2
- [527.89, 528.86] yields 15.9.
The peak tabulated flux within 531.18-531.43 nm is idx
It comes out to 13.6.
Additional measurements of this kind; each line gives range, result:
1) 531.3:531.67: 15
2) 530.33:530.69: 14.6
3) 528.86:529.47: 16.3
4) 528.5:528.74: 15.5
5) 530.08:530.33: 13.1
